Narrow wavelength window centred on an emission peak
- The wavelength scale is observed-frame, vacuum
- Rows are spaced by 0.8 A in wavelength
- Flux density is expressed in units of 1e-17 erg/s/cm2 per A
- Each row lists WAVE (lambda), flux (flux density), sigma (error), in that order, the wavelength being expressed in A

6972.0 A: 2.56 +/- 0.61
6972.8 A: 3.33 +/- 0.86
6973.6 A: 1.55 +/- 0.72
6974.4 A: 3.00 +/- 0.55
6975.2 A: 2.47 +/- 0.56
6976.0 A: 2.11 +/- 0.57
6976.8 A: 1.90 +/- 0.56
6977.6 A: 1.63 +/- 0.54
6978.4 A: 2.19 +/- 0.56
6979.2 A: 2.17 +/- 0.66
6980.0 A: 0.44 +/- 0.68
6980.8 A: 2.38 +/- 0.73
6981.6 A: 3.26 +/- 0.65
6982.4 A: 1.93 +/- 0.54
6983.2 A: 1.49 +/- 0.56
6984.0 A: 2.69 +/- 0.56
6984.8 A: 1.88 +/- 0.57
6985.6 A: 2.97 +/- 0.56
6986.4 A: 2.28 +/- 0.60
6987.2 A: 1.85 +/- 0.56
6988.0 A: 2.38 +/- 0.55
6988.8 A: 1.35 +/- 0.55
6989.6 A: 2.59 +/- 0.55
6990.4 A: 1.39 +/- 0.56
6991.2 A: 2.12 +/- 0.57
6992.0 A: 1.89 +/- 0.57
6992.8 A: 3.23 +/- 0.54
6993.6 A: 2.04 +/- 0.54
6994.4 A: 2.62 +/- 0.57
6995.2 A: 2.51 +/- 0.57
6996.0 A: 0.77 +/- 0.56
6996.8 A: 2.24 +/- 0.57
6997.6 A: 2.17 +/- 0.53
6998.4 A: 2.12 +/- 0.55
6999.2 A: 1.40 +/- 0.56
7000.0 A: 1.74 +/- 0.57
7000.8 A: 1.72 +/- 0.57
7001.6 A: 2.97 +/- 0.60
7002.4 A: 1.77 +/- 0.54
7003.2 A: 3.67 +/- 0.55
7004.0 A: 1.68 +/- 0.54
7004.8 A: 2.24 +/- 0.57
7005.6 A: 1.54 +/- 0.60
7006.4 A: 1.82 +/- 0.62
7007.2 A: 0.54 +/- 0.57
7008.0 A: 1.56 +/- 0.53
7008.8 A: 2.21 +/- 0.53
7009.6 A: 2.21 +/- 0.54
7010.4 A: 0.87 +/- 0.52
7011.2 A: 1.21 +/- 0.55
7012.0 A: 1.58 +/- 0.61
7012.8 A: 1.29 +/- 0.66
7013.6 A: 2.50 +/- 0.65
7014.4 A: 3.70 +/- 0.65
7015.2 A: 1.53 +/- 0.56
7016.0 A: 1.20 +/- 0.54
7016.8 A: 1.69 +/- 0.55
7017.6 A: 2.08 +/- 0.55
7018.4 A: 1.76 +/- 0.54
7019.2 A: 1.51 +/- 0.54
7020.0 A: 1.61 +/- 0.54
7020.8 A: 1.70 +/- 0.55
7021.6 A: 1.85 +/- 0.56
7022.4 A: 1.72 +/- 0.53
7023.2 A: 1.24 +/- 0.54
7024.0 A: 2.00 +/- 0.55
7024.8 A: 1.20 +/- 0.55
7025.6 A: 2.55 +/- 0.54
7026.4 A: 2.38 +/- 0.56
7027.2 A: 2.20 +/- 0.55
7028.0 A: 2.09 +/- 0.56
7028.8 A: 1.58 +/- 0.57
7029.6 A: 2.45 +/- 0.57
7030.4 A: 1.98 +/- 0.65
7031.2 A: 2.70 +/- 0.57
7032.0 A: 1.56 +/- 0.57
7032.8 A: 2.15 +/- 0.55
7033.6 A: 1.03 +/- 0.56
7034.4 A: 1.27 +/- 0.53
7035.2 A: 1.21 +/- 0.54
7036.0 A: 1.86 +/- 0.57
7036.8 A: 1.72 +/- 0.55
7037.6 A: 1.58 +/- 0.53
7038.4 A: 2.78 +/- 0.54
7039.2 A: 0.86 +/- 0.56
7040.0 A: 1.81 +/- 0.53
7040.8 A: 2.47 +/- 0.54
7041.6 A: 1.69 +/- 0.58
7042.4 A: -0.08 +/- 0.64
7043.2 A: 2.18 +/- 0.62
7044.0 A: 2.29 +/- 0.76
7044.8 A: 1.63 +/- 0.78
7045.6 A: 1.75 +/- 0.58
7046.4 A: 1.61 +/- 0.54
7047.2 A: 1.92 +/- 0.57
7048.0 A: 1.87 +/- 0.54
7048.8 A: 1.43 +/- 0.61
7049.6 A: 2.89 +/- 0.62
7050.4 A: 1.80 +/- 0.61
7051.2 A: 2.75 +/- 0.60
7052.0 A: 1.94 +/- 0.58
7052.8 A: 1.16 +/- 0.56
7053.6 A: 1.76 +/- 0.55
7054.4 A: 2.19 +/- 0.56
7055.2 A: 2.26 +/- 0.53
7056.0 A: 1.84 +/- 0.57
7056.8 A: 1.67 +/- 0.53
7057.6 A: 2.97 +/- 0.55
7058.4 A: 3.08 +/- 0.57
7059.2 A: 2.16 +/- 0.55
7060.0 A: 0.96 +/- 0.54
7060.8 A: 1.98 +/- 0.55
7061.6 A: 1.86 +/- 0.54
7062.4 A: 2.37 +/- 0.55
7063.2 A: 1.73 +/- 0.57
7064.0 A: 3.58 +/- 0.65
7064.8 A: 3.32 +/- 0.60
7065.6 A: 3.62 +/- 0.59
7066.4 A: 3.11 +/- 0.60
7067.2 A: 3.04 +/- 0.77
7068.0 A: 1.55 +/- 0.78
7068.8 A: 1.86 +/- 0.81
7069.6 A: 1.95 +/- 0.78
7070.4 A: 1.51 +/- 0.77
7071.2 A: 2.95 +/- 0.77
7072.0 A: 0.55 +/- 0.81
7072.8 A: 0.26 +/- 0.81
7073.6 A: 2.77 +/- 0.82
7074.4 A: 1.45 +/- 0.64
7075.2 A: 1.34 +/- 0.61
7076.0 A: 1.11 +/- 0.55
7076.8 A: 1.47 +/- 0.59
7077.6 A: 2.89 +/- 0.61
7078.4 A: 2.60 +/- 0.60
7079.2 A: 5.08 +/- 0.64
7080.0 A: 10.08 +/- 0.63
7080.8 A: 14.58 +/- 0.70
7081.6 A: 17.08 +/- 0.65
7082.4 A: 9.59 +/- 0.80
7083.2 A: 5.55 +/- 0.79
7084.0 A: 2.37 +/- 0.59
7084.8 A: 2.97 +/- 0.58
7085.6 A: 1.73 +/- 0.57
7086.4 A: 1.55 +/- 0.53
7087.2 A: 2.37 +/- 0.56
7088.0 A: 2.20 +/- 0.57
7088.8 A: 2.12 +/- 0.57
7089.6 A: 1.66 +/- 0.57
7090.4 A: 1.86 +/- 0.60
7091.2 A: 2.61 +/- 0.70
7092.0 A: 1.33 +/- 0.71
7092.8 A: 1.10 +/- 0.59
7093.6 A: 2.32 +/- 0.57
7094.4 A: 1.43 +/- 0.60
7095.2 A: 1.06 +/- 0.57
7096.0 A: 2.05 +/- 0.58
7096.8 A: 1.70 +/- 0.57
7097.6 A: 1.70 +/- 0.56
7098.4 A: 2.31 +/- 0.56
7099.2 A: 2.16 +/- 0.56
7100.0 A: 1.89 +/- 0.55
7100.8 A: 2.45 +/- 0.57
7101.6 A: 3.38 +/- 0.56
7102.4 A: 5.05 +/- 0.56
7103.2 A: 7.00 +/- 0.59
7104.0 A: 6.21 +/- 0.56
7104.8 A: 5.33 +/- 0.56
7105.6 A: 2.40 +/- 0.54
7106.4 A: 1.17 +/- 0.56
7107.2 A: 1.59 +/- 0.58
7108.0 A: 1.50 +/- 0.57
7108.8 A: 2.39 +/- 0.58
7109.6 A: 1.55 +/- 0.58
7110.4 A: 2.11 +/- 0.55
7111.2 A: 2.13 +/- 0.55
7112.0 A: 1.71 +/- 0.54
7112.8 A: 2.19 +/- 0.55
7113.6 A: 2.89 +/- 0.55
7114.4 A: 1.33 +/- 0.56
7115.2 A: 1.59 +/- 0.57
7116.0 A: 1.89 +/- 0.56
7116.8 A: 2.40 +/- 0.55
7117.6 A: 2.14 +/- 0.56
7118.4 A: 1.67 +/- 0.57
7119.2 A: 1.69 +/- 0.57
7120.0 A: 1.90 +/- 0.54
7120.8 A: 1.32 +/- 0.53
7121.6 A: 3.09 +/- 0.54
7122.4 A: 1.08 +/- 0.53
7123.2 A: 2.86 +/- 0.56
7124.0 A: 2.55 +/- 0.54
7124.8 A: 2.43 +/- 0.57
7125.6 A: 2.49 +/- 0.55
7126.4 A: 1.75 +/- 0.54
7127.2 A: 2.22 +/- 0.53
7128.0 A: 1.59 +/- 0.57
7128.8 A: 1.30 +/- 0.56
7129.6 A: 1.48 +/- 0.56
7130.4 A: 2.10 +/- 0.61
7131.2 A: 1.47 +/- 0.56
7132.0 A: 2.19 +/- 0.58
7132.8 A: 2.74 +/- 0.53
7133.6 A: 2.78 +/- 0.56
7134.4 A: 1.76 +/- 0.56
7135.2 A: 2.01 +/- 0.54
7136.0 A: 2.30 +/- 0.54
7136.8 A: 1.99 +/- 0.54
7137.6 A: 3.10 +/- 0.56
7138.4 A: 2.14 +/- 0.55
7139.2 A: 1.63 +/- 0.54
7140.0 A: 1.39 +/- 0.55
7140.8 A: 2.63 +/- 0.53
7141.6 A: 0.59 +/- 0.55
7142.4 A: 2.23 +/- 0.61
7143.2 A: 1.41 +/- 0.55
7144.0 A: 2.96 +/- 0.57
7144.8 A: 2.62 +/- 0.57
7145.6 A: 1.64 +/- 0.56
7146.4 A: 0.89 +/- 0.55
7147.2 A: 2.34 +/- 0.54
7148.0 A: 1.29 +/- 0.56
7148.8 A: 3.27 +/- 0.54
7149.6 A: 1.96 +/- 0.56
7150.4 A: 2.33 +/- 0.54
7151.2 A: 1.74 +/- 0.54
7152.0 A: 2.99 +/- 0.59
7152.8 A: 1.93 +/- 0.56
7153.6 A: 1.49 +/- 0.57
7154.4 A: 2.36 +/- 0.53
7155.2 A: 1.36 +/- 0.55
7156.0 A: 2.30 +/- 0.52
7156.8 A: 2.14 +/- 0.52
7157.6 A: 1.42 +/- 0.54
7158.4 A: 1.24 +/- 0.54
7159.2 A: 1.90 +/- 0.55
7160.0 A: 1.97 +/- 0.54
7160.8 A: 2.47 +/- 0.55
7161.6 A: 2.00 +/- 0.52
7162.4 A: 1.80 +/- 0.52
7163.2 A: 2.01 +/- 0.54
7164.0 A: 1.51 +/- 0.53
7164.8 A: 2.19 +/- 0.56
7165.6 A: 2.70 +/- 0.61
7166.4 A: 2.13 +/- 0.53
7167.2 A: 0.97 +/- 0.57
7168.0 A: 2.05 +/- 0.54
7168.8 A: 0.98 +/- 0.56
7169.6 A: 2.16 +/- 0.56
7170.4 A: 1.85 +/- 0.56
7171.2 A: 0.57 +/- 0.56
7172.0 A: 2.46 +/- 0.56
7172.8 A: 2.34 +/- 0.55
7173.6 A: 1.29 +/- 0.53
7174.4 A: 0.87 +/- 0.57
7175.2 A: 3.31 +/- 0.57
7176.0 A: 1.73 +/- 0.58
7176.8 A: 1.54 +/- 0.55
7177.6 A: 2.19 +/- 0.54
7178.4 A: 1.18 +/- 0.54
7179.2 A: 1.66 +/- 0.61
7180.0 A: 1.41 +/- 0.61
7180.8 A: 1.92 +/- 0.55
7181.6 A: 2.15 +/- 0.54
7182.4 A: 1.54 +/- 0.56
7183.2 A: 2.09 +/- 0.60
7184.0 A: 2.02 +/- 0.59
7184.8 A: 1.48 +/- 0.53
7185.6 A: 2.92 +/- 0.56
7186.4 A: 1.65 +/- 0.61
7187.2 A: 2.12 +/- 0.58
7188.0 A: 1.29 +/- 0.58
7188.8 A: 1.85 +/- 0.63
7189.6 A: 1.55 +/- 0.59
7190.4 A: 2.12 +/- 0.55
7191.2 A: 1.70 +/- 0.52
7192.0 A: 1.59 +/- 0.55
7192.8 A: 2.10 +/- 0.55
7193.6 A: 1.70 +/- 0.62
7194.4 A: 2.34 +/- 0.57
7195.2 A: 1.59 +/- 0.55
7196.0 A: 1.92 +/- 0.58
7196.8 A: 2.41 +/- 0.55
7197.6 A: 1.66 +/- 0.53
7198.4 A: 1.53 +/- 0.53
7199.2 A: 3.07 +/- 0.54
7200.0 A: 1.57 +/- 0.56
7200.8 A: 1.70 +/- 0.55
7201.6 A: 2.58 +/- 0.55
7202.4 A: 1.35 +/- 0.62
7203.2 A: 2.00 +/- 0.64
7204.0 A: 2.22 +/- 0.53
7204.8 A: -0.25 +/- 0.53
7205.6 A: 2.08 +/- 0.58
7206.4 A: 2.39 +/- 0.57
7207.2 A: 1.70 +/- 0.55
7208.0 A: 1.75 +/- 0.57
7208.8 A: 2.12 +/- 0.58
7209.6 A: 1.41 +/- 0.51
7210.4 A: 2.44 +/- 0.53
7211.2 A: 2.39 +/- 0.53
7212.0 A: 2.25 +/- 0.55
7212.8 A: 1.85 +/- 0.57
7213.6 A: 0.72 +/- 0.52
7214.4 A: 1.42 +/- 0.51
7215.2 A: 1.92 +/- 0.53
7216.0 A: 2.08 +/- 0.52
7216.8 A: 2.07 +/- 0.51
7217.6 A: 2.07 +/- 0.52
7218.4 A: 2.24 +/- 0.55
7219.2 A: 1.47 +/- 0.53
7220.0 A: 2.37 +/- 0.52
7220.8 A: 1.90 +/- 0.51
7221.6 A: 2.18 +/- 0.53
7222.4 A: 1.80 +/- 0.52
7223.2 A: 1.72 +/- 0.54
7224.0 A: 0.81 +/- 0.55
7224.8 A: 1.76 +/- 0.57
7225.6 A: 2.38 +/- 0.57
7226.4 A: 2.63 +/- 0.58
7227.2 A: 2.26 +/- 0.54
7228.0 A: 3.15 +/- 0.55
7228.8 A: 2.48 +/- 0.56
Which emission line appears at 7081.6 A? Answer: H-alpha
